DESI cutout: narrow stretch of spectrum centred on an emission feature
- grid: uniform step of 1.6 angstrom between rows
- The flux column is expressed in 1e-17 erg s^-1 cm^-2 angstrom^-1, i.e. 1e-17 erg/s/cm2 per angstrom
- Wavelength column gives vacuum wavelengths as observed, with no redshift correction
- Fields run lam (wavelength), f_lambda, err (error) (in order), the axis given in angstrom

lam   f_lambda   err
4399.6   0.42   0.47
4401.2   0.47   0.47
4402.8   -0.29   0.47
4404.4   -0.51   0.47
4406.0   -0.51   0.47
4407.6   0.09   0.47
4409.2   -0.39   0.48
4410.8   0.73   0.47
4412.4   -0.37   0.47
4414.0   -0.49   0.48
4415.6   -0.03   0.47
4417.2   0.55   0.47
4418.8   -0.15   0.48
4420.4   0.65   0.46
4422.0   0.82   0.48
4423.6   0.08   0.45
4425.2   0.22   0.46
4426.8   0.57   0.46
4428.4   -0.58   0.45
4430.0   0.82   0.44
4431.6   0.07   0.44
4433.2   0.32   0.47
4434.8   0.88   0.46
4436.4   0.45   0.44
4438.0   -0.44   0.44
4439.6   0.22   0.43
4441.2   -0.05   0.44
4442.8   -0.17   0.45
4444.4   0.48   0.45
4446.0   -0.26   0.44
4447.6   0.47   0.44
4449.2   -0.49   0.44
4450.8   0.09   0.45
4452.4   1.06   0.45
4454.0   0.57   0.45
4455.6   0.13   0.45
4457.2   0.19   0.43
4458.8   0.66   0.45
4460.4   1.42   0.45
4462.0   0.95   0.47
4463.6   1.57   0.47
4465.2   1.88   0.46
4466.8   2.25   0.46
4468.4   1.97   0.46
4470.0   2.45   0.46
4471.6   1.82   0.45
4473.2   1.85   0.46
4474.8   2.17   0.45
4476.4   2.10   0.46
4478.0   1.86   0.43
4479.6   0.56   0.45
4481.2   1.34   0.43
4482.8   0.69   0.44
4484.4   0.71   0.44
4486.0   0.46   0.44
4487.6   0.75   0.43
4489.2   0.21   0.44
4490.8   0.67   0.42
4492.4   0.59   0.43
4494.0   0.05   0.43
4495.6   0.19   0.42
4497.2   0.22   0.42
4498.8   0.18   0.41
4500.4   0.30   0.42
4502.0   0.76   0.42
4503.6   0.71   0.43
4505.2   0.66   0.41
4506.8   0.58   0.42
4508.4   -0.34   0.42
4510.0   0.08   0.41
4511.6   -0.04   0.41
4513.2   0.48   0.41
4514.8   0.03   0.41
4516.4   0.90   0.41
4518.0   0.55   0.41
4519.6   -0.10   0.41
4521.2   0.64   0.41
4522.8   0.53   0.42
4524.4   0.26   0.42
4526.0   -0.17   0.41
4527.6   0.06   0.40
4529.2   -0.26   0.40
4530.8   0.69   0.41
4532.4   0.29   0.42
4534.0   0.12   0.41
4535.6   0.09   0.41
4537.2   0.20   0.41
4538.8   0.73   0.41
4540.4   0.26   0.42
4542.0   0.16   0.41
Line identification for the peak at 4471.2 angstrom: C IV 1549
